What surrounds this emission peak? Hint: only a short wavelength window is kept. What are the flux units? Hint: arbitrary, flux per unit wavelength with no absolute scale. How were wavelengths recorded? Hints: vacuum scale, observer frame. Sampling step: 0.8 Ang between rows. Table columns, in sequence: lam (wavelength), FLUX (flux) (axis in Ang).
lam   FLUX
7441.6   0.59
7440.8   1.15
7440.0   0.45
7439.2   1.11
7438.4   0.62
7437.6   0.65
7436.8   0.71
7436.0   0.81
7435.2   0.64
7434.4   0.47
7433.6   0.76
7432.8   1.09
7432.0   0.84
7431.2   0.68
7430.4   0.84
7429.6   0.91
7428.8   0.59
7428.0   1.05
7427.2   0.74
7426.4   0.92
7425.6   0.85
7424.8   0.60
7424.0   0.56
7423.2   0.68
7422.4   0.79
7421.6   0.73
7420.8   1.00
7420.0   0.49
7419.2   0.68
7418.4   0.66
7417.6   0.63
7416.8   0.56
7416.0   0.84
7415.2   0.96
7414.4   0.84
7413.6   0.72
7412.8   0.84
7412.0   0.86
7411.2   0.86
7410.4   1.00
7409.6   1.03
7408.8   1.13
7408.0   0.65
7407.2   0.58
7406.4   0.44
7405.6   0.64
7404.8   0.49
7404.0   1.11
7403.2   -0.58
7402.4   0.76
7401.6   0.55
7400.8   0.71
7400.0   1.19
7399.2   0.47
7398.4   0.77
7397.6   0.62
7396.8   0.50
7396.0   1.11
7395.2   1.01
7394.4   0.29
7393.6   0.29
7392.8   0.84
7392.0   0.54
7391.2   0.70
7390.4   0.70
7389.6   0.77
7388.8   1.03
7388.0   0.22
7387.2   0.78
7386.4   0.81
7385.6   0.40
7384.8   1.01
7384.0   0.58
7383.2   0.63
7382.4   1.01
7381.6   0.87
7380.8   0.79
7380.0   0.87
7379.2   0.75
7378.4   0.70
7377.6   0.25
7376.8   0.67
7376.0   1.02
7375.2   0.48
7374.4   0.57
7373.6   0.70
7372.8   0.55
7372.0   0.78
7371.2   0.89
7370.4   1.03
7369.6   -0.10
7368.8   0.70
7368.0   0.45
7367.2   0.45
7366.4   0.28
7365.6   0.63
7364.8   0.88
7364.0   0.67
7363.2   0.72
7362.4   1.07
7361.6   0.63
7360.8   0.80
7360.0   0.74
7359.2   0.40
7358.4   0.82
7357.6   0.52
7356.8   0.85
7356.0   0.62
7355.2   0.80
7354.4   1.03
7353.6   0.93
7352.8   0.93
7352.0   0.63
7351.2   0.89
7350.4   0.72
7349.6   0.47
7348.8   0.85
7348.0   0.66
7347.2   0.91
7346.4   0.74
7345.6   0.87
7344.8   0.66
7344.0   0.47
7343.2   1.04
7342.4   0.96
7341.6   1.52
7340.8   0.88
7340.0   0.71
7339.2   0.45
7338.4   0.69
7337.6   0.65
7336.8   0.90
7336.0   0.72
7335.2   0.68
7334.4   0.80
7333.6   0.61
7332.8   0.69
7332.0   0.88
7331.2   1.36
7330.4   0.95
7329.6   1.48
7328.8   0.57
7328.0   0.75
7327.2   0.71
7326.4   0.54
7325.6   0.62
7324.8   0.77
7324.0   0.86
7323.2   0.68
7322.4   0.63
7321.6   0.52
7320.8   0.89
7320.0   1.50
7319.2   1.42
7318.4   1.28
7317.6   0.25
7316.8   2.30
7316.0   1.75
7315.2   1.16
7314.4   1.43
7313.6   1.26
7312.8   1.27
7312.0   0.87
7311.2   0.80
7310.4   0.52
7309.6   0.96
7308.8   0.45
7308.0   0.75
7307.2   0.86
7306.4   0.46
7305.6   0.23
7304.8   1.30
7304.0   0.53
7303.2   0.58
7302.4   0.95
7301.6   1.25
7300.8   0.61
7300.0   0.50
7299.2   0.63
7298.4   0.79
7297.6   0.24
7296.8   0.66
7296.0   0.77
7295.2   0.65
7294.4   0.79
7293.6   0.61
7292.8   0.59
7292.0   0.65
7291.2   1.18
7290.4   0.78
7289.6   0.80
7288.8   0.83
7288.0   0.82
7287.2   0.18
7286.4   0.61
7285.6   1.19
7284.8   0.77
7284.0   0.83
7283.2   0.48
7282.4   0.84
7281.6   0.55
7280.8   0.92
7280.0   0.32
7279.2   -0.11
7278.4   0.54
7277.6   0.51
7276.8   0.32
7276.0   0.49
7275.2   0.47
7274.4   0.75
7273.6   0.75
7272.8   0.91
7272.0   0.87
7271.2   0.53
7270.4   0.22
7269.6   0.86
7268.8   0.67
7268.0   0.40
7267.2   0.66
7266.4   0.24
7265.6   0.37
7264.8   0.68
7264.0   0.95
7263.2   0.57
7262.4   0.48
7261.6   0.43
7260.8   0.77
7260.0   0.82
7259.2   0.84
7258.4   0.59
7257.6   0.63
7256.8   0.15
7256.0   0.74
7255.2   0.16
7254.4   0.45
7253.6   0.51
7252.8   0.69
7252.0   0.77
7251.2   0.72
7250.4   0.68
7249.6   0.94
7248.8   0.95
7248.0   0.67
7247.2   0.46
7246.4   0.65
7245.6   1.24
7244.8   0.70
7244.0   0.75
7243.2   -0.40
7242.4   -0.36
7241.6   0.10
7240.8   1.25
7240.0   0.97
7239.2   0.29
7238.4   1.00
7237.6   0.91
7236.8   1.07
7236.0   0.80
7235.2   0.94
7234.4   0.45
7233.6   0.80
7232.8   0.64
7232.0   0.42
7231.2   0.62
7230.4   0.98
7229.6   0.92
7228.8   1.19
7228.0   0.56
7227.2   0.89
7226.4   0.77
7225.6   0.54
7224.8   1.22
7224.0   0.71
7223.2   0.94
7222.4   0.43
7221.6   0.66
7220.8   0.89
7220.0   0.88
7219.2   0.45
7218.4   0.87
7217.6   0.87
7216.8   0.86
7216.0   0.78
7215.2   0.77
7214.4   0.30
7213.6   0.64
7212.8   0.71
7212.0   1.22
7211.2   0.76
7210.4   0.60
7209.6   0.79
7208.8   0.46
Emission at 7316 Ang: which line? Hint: [O III] 5007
